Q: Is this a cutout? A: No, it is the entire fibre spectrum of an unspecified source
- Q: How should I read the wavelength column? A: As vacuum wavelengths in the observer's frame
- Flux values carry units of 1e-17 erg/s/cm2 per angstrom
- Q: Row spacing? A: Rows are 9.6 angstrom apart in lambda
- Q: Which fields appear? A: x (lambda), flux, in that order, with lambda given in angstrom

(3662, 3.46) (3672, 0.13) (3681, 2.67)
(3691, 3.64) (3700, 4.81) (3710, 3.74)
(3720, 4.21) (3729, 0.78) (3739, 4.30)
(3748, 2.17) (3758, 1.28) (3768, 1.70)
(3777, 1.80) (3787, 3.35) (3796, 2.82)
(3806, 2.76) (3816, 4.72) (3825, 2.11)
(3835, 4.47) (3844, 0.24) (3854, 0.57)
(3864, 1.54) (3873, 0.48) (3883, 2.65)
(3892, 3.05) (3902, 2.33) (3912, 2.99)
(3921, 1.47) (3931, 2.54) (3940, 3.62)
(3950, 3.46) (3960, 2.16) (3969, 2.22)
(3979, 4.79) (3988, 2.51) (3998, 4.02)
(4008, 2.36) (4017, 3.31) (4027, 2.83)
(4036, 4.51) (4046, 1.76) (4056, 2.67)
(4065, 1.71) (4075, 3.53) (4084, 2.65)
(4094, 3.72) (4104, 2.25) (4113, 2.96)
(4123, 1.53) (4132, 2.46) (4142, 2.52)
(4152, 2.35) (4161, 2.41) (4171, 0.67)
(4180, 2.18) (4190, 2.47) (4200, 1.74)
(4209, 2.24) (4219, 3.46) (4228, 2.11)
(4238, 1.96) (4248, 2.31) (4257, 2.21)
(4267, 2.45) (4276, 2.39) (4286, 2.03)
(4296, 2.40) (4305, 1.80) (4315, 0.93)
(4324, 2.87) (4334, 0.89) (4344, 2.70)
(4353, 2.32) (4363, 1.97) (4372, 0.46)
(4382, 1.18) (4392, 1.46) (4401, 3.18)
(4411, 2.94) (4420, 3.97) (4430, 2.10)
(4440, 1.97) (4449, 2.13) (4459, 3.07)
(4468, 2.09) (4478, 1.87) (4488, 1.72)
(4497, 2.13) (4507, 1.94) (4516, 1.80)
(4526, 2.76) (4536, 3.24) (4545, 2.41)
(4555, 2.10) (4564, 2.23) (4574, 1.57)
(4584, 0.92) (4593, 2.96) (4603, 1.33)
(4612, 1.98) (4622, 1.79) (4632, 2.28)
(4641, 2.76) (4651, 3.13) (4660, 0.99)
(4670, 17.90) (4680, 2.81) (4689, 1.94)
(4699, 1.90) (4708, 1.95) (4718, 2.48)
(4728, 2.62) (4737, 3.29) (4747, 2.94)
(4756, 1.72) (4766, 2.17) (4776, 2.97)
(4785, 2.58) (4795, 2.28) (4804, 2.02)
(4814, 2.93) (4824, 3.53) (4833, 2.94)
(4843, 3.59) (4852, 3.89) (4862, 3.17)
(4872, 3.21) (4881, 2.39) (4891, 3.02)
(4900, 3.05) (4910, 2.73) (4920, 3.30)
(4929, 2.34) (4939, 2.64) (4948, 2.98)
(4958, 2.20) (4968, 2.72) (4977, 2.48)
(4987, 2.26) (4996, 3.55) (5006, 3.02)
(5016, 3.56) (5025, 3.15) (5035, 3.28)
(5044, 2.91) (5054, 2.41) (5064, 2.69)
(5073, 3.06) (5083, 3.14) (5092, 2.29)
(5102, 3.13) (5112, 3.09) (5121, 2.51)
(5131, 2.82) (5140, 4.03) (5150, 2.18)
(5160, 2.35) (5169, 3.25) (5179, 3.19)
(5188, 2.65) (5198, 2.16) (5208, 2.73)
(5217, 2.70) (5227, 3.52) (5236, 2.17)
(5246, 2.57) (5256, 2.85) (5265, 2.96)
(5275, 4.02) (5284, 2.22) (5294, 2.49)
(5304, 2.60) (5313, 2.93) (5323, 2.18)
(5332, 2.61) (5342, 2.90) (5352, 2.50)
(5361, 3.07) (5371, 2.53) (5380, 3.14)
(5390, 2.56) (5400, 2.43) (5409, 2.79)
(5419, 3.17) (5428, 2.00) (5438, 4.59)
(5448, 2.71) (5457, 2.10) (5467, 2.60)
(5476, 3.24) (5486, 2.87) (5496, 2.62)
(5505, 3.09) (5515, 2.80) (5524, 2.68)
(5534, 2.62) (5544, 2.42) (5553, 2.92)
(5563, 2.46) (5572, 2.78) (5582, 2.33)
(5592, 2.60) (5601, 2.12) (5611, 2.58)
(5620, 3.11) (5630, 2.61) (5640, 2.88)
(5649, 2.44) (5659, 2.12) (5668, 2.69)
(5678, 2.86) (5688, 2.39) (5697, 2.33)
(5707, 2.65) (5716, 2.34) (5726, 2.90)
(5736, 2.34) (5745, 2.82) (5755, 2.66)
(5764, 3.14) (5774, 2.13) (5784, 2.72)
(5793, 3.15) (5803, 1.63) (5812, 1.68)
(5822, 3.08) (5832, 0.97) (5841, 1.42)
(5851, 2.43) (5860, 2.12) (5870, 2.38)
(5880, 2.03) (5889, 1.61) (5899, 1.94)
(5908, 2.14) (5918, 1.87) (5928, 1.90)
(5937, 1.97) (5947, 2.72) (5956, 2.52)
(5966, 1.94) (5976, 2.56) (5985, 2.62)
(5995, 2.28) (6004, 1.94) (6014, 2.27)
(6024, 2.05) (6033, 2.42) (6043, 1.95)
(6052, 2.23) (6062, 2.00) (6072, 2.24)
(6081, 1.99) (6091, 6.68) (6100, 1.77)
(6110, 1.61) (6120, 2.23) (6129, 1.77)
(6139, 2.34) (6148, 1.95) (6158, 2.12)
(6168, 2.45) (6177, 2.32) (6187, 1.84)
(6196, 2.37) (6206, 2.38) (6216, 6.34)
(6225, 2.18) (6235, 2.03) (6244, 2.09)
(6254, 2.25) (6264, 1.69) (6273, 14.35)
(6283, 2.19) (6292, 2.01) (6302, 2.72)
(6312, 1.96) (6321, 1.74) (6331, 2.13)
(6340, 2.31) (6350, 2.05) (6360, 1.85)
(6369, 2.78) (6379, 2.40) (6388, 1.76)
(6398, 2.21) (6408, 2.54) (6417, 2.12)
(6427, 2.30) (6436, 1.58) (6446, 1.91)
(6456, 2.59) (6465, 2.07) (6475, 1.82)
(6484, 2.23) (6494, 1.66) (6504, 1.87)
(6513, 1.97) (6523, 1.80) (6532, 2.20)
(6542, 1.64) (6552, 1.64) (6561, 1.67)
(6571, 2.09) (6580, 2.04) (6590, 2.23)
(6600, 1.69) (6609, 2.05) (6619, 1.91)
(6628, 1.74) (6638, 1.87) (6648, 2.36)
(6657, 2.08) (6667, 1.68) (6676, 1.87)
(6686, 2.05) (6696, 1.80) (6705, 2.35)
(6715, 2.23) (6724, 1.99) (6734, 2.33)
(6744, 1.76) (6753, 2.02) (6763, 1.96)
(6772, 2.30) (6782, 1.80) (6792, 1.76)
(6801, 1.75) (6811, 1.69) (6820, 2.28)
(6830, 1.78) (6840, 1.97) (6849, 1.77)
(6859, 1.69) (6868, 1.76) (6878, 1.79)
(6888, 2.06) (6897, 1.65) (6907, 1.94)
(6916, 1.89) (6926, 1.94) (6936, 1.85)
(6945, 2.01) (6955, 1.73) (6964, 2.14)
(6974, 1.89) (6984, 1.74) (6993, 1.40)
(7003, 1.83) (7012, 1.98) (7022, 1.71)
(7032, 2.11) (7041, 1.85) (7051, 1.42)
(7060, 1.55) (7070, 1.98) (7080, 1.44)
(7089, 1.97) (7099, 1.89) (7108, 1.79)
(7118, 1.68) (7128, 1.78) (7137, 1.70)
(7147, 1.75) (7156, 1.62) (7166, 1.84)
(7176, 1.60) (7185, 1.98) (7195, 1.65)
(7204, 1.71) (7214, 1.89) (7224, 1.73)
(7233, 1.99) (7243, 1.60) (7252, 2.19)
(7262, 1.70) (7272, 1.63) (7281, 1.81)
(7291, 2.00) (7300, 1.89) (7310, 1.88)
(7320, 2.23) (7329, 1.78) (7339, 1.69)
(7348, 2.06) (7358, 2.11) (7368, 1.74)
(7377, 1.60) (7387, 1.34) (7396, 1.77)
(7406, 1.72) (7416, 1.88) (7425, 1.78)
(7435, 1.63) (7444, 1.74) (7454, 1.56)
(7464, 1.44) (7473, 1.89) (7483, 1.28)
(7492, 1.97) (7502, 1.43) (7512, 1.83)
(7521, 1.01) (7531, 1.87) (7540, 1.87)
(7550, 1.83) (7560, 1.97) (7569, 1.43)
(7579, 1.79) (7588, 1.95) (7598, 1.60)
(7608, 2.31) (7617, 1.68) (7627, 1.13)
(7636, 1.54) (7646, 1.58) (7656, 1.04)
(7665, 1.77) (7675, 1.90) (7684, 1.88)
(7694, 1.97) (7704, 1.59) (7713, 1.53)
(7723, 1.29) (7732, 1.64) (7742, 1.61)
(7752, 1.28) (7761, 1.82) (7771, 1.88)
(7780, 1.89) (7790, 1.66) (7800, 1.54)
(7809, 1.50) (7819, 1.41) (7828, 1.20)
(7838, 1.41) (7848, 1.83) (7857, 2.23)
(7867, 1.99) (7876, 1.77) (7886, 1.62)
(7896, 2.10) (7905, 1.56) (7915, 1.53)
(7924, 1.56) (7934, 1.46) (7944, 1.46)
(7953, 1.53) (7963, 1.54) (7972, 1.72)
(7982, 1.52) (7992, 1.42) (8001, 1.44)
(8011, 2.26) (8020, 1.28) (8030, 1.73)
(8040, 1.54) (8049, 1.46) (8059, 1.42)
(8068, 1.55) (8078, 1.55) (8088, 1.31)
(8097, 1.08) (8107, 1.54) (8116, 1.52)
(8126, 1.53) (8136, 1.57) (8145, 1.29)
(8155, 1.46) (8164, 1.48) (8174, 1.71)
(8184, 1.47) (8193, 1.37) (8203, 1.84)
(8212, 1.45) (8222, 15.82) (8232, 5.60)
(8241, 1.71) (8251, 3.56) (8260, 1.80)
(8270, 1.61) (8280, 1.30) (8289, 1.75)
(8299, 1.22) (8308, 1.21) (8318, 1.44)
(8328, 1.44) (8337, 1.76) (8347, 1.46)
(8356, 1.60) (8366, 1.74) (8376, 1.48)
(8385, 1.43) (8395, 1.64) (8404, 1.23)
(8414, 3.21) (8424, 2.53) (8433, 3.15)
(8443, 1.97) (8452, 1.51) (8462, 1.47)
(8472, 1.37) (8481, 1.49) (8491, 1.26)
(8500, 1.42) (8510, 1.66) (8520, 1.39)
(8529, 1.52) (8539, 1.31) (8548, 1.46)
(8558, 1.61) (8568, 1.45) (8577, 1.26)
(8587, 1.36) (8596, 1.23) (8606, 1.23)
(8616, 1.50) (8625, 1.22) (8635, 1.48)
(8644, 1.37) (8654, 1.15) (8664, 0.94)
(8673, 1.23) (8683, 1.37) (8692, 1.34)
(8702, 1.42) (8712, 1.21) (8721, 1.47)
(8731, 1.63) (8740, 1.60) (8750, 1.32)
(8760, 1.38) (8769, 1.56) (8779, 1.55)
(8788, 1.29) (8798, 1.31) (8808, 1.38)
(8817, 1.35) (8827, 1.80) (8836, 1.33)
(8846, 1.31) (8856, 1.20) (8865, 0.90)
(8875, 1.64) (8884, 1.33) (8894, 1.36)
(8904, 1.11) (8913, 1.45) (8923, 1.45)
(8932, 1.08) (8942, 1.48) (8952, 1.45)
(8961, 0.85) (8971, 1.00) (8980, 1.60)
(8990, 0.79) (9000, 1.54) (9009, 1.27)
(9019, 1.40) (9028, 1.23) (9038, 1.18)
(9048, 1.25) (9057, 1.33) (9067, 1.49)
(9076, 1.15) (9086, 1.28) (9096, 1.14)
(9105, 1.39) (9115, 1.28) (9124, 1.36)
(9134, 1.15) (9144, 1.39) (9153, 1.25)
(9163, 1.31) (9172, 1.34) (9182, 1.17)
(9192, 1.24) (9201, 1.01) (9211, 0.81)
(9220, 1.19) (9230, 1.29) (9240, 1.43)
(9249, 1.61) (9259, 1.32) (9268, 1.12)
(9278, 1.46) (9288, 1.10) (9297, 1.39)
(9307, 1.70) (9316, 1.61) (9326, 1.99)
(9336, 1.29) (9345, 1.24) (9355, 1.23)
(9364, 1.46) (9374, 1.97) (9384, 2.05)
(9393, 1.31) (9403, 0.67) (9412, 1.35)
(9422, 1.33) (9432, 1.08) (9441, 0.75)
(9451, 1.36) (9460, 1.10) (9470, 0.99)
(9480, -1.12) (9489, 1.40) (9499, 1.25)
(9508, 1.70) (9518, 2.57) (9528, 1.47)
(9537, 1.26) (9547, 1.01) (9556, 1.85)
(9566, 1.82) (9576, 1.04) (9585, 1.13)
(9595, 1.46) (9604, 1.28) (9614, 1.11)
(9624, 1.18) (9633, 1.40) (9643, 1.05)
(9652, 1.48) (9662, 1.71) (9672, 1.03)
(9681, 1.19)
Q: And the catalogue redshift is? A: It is 0.253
